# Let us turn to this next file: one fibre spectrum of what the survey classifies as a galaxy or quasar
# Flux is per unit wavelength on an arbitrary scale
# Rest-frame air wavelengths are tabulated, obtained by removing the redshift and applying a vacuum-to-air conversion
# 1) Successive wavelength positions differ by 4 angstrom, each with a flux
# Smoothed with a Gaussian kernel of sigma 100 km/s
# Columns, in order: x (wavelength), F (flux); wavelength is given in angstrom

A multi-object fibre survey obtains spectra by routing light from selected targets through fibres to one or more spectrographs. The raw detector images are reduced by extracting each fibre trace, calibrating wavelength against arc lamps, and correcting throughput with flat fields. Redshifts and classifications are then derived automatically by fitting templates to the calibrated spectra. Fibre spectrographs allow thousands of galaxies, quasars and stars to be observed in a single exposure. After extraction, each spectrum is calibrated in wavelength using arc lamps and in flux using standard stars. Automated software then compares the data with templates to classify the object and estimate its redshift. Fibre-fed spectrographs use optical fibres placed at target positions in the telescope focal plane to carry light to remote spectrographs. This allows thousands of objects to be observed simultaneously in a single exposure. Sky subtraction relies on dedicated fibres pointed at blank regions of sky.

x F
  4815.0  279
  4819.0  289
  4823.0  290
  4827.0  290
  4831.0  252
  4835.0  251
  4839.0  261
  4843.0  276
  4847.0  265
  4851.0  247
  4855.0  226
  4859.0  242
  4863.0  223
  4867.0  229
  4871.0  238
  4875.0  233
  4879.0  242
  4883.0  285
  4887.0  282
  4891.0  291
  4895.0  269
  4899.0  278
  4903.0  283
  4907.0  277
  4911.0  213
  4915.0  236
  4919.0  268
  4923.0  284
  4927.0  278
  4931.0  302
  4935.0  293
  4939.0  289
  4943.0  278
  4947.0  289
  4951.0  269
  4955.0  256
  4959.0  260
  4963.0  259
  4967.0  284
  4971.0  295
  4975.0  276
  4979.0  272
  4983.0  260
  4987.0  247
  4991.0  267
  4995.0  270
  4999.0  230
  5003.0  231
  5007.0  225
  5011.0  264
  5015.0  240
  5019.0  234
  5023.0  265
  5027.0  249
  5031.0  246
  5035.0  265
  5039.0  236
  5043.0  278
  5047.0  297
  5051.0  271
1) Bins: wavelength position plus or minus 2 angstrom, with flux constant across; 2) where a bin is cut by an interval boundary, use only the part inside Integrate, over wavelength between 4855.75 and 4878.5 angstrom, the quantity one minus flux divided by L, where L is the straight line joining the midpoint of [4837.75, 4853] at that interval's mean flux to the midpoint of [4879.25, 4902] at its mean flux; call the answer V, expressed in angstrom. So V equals 3.1 angstrom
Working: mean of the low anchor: 262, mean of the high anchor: 278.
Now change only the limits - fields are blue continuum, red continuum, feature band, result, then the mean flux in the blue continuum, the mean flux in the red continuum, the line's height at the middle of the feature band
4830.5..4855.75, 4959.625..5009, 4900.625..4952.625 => -3.2 angstrom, 256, 260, 258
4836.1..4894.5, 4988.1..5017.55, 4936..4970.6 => -3.6 angstrom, 253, 246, 249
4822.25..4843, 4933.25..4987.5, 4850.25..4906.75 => 3.1 angstrom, 268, 274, 270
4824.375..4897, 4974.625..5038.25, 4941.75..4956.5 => -1.2 angstrom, 256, 252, 253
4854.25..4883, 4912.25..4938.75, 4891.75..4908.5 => -1.2 angstrom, 237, 276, 259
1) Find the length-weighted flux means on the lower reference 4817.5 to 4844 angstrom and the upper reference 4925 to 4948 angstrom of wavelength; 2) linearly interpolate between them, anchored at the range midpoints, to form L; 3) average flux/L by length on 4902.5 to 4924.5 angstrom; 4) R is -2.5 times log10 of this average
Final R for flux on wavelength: 0.107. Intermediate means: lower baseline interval 272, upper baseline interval 288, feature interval 258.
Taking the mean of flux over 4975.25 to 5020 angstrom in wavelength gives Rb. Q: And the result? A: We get 250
